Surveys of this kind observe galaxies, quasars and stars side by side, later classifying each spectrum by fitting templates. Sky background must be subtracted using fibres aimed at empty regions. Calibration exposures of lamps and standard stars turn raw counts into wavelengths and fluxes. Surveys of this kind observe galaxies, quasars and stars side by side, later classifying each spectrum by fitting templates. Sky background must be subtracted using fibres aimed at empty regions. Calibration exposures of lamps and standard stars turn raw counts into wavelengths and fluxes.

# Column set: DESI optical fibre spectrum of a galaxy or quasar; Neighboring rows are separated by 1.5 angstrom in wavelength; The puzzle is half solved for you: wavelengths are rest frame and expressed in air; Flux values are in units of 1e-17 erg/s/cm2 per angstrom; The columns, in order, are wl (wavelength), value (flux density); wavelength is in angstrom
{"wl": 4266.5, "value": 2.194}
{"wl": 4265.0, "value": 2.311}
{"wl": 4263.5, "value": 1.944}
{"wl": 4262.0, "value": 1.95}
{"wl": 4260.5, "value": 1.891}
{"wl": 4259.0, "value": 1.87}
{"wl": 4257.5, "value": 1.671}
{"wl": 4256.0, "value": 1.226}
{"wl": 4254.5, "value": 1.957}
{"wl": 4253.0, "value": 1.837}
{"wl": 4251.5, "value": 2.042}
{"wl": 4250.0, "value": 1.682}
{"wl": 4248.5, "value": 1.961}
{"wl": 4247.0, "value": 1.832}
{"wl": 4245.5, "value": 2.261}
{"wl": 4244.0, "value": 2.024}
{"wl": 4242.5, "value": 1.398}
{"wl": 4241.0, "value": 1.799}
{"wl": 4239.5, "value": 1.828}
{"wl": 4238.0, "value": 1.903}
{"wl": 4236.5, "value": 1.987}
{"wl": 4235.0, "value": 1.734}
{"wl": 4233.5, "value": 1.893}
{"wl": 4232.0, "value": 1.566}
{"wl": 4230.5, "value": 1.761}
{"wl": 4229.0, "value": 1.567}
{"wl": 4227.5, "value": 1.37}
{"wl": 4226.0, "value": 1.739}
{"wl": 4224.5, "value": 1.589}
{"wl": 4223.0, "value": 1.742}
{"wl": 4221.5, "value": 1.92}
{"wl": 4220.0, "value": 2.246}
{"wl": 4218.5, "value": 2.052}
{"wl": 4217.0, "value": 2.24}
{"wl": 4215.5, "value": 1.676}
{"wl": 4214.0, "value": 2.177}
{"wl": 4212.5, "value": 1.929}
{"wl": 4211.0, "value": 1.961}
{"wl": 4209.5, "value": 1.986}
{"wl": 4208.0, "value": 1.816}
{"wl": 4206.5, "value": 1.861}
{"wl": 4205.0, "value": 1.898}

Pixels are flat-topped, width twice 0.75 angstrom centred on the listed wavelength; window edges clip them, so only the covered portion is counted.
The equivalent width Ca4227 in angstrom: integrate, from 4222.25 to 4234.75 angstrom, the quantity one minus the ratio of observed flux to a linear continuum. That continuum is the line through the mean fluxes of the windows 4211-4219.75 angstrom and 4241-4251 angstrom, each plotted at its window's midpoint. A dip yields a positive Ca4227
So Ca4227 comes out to 1.9 angstrom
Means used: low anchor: 2.02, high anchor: 1.86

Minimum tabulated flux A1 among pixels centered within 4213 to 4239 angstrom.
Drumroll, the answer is 1.37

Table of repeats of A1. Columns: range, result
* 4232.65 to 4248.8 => 1.398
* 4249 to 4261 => 1.226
